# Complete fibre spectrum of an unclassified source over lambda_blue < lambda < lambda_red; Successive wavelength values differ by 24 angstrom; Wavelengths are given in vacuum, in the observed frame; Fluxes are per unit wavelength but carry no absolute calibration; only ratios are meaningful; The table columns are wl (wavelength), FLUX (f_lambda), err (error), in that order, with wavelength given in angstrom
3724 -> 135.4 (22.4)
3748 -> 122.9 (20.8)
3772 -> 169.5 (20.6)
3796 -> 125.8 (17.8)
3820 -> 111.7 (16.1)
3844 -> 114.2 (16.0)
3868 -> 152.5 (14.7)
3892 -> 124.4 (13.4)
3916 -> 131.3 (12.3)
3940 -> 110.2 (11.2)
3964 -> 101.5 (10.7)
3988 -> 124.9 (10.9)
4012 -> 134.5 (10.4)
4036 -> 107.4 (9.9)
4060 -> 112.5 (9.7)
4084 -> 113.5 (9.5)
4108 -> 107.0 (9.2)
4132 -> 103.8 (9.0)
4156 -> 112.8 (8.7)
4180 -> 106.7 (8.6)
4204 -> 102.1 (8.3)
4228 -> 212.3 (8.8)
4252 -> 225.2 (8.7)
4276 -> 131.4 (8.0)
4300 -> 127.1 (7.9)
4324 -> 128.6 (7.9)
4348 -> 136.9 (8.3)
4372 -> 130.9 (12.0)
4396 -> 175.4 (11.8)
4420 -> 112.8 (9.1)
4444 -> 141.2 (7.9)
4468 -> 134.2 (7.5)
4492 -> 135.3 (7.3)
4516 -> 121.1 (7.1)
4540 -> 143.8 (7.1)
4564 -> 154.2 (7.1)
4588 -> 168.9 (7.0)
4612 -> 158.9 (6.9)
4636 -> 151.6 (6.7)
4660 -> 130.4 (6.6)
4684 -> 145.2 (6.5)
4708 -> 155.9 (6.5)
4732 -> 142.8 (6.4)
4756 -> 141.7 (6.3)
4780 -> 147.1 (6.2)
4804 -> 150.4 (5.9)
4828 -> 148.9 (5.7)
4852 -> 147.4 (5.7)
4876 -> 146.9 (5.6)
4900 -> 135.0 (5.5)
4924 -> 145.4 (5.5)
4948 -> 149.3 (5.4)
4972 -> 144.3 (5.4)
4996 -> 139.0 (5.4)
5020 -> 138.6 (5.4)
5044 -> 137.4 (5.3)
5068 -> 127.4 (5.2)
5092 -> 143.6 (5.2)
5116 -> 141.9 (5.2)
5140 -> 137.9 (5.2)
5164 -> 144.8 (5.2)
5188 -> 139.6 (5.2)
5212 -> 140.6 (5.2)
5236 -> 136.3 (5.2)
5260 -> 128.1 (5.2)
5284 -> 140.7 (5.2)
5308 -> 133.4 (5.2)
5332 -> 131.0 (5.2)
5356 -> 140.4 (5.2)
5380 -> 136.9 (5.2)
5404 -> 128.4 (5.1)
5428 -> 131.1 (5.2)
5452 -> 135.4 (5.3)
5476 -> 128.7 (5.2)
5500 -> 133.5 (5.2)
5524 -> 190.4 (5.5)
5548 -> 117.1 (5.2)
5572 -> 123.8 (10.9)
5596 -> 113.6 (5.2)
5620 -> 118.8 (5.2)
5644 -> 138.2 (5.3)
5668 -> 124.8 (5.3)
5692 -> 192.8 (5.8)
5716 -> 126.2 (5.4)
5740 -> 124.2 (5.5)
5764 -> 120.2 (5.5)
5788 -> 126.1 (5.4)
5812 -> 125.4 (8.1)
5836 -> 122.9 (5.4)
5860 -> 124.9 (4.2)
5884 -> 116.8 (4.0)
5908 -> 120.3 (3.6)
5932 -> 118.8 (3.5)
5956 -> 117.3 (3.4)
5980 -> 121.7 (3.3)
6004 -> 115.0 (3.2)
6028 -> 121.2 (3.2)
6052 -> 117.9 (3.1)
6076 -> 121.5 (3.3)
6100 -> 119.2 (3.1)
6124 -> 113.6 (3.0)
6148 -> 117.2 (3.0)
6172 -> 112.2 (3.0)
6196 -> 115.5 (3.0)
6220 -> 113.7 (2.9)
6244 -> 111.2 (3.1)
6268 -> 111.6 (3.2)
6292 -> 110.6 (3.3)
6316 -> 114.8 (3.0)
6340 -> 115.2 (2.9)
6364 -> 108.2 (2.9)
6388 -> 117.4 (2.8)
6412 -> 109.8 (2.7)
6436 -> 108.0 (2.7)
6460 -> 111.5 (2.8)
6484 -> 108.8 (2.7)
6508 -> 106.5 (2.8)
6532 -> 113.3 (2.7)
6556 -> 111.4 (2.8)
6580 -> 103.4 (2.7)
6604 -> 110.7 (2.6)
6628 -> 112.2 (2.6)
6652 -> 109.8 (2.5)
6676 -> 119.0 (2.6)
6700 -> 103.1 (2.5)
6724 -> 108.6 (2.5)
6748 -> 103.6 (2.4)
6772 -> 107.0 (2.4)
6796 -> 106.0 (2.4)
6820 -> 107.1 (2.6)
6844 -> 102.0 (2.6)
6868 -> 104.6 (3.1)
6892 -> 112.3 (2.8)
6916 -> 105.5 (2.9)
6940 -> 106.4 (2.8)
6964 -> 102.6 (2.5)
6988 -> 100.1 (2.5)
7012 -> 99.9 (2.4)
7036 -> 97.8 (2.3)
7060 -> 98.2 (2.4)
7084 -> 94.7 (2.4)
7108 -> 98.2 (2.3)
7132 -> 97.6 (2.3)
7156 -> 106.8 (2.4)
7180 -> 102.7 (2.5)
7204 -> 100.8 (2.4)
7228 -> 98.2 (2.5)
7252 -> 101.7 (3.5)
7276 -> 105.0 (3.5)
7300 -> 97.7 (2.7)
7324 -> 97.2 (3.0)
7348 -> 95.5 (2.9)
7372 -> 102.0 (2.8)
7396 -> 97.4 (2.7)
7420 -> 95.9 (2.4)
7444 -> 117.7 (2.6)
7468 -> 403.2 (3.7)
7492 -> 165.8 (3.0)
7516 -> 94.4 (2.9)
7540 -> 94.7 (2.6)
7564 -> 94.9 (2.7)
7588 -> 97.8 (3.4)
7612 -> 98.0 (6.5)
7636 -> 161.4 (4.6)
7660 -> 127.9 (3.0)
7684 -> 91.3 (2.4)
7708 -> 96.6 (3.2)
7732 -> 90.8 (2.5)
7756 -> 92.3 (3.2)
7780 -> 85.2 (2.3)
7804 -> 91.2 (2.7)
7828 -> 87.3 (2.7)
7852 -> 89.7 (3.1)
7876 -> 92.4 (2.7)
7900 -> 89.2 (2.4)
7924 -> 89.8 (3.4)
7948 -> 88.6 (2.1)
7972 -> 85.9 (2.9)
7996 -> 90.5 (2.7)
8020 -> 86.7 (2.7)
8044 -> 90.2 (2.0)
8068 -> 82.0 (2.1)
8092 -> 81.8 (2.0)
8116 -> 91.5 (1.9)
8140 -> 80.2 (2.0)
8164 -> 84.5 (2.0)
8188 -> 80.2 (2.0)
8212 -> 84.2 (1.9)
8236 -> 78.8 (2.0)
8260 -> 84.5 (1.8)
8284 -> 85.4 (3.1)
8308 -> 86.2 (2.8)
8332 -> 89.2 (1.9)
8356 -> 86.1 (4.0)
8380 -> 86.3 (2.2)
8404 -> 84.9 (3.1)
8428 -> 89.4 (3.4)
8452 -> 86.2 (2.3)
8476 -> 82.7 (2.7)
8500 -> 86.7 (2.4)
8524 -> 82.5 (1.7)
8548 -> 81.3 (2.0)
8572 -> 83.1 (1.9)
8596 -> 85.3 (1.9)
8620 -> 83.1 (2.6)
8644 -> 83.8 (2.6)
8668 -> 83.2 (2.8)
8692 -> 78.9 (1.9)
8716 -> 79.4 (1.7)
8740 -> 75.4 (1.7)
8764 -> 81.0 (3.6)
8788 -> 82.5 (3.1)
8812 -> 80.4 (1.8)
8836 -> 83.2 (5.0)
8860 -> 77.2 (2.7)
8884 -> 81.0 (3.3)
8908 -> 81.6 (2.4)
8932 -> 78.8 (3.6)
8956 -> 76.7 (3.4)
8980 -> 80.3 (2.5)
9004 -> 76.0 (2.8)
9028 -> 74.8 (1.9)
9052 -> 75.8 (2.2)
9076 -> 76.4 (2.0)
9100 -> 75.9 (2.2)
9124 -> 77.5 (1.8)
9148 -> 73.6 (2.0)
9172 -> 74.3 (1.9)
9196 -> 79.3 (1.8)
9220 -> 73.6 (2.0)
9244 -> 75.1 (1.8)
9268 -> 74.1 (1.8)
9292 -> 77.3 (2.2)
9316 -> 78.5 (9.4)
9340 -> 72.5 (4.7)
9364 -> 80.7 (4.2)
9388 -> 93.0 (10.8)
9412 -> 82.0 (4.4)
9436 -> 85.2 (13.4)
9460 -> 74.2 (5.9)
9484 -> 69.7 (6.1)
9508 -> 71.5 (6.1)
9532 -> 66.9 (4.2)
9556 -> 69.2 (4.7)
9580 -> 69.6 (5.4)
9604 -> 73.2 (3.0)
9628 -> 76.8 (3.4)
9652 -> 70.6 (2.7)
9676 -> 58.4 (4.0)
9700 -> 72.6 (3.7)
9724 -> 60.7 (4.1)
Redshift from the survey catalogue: 0.14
